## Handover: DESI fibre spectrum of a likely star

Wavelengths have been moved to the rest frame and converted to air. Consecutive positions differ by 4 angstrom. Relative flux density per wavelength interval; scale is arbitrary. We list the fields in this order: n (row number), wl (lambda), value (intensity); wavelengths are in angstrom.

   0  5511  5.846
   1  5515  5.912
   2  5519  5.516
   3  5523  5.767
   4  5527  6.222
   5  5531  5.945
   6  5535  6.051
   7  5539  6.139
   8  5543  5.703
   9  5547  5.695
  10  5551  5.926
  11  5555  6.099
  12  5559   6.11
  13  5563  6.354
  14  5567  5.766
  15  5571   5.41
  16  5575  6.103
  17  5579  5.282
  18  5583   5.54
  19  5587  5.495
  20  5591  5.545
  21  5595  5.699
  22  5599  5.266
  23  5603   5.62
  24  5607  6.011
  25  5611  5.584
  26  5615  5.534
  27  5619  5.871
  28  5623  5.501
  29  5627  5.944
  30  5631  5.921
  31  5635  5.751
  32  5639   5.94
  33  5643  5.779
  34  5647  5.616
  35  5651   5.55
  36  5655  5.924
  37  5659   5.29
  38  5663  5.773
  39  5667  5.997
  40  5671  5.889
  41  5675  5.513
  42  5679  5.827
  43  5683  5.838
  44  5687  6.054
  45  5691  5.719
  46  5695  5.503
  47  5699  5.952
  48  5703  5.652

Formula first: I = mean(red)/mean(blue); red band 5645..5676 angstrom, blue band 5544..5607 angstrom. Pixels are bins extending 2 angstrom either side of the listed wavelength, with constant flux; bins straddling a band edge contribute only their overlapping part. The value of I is 0.99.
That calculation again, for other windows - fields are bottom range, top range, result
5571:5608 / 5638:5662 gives 1.01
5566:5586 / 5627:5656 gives 1.03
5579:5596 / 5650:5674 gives 1.04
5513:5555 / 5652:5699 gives 0.98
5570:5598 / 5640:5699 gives 1.03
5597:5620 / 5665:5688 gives 1.04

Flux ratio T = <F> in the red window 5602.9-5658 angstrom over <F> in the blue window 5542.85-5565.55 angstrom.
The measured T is 0.96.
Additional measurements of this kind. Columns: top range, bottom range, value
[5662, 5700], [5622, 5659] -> 1.01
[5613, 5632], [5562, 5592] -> 1.01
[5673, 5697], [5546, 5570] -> 0.96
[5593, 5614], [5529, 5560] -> 0.95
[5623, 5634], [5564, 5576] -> 1.01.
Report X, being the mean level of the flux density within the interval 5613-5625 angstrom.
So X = 5.64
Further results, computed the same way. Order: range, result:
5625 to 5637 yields 5.87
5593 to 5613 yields 5.64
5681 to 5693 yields 5.87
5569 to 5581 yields 5.6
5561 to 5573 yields 5.84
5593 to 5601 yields 5.48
